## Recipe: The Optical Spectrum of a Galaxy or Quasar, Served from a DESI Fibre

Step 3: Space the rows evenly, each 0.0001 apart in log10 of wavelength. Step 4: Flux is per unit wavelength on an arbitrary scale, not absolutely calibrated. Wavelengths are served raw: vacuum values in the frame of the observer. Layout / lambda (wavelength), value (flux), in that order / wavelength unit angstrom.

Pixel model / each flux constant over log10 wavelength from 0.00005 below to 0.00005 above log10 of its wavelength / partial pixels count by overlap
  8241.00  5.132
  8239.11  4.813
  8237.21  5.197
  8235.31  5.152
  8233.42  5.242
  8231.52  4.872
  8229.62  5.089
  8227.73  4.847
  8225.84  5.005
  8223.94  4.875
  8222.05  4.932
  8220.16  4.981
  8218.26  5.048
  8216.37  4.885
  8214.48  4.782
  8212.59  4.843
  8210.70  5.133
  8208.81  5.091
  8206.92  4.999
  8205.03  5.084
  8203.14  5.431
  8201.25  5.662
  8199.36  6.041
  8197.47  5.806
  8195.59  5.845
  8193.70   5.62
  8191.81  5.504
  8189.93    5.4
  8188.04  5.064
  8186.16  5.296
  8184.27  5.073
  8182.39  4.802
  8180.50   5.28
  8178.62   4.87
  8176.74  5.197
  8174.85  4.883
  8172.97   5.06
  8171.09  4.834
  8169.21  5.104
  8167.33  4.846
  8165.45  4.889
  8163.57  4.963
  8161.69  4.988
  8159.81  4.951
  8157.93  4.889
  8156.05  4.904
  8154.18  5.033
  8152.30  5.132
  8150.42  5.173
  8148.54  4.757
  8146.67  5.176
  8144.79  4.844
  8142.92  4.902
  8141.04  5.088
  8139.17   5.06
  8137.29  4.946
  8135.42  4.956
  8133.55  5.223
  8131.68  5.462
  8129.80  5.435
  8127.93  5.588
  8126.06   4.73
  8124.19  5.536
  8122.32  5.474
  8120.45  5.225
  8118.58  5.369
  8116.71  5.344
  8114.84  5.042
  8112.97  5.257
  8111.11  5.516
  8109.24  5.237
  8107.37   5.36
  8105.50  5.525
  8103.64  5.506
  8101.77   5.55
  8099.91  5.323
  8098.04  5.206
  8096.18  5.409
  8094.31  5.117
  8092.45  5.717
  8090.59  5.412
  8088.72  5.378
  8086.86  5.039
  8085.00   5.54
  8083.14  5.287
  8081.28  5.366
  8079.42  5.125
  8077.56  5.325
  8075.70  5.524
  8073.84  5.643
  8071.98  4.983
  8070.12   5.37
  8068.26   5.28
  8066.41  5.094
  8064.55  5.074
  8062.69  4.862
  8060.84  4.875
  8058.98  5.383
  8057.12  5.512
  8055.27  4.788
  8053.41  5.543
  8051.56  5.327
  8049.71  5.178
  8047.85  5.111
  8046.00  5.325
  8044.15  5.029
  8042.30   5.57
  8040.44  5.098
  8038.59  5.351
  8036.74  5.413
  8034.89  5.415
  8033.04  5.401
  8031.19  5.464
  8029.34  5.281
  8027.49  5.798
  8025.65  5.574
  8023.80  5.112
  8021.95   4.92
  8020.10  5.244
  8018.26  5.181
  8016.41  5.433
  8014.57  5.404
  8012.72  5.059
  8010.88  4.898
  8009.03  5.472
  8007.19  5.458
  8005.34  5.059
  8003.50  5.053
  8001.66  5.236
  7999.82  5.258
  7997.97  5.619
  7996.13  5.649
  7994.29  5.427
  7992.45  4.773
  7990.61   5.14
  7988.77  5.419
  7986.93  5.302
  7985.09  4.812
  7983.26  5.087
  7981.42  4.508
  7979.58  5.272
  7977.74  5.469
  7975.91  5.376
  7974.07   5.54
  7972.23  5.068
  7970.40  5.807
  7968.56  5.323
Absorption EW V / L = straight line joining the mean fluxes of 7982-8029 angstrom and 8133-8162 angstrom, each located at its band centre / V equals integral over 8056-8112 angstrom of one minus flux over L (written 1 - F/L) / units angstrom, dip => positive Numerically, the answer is -2.2 angstrom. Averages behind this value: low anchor 5.25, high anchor 5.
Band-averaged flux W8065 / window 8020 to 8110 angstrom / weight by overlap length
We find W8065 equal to 5.31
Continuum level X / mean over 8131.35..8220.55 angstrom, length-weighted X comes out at 5.12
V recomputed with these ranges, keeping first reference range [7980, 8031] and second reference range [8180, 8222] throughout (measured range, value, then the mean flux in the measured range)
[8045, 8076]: 0.1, 5.22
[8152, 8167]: 0.8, 4.96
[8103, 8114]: -0.3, 5.4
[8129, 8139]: 0.1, 5.19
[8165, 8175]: 0.6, 4.95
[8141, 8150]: 0.5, 4.95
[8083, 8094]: -0.3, 5.39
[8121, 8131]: -0.2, 5.35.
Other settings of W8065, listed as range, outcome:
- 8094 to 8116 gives 5.34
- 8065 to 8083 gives 5.29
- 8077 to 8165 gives 5.22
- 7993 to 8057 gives 5.3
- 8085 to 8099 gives 5.34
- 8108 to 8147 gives 5.21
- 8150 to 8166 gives 4.99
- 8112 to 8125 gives 5.32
